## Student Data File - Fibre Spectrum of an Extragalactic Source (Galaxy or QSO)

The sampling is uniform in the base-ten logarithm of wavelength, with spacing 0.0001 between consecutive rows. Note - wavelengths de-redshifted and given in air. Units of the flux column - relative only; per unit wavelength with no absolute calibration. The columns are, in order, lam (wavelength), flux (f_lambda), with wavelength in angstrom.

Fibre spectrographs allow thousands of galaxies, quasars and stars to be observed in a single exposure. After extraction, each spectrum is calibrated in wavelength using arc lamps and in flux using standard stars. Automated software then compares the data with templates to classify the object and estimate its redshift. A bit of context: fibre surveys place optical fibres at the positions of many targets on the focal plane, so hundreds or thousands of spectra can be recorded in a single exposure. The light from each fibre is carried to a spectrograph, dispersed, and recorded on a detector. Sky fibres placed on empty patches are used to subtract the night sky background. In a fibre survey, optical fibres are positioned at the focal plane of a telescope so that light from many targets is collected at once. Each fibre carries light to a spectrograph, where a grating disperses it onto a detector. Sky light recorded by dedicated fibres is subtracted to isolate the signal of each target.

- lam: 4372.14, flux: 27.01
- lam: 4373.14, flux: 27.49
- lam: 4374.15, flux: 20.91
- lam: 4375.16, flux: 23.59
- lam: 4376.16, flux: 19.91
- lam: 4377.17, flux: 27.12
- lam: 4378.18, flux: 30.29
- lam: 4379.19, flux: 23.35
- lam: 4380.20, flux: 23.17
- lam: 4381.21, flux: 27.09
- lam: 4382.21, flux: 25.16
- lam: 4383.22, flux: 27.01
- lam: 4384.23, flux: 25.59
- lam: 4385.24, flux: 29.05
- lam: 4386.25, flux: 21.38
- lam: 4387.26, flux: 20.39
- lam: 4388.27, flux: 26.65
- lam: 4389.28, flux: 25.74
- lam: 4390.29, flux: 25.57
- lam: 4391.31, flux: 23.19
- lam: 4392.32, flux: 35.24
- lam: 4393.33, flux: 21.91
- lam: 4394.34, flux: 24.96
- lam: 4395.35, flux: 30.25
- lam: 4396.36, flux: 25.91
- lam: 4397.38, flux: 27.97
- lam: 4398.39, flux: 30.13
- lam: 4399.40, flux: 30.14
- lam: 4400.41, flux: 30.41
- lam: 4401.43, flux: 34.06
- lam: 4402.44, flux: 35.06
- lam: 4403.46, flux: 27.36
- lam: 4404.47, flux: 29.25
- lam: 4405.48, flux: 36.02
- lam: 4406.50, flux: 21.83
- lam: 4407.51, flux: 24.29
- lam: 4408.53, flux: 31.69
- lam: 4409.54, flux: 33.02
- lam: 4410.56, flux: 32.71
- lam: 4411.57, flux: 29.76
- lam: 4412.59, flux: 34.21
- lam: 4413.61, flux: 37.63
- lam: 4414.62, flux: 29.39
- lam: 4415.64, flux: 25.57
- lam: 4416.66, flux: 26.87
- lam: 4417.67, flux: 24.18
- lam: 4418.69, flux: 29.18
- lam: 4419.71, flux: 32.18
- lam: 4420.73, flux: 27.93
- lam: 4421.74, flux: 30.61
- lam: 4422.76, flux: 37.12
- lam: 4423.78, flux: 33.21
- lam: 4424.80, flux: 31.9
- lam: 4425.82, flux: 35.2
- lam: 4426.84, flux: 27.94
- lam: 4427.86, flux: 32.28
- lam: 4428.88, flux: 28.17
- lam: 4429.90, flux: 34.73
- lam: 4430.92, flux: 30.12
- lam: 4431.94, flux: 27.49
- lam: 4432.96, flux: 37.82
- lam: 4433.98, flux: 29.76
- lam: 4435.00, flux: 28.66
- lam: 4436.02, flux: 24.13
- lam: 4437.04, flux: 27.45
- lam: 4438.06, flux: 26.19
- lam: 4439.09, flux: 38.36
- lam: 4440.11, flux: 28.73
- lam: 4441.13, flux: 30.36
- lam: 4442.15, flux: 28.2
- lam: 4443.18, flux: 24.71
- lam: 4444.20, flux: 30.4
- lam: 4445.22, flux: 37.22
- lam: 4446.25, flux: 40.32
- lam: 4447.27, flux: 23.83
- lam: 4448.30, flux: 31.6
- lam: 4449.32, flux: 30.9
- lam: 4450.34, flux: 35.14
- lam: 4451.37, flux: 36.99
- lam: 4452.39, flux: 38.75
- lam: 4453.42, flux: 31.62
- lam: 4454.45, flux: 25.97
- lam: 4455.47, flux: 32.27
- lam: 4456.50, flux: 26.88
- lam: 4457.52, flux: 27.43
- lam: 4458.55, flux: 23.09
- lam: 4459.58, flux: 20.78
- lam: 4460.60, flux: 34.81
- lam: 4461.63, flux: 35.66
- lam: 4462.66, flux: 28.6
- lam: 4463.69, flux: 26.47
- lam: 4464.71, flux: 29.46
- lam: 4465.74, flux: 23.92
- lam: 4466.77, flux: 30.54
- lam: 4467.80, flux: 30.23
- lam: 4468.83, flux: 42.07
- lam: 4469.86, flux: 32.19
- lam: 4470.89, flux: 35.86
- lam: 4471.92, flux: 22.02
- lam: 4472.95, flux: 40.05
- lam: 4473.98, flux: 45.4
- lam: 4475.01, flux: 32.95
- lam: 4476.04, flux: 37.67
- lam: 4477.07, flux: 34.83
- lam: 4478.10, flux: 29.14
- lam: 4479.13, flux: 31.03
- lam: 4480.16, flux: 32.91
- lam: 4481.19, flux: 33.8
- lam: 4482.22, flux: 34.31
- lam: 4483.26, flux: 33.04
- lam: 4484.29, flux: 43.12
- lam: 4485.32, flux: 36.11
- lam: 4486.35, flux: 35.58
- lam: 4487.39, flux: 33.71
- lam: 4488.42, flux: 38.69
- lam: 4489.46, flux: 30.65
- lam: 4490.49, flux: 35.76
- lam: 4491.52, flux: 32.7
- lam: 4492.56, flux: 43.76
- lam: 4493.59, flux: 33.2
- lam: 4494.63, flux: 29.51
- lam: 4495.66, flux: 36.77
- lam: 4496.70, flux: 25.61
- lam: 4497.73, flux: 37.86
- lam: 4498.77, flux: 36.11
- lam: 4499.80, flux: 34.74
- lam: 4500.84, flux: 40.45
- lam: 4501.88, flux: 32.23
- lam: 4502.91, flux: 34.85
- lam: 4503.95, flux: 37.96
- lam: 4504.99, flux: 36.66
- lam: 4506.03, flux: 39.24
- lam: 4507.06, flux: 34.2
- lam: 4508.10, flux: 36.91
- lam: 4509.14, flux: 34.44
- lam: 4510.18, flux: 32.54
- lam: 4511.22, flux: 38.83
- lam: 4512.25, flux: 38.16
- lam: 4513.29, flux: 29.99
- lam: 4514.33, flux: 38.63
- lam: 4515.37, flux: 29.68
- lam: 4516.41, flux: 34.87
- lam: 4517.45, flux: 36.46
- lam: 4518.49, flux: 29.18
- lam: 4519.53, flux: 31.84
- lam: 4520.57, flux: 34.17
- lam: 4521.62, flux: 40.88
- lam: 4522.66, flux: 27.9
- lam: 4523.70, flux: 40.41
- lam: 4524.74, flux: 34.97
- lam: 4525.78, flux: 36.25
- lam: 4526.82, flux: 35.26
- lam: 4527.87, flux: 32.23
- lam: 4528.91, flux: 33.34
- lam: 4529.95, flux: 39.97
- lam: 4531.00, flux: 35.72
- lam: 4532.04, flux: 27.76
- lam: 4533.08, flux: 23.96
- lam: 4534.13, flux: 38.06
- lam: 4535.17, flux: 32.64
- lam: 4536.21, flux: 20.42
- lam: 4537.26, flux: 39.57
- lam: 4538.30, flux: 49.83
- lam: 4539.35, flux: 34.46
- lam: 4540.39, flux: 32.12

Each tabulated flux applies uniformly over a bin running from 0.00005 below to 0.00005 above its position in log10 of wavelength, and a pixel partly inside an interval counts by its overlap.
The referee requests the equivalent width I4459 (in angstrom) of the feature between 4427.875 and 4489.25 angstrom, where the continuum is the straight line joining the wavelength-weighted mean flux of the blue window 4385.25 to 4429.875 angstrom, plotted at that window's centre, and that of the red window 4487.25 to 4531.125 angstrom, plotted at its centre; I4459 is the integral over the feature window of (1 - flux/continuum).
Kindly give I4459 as 0.6 angstrom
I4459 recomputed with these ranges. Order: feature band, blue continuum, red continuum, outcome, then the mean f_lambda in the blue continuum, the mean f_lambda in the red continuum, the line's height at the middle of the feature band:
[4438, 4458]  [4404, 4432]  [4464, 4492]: 0.52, 30.6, 33.9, 32.3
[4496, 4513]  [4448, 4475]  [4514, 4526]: -0.96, 31.5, 34.5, 33.7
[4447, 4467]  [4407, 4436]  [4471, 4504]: 1.91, 30.7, 34.9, 33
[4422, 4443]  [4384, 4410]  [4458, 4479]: -0.67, 28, 31.8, 29.9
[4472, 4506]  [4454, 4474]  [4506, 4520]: -2.92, 30.3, 34.5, 32.5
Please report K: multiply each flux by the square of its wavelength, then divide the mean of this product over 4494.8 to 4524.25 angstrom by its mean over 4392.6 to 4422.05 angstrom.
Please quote 1.2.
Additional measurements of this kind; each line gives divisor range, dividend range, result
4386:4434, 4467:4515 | 1.23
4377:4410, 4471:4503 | 1.32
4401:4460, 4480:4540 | 1.19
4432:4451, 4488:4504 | 1.16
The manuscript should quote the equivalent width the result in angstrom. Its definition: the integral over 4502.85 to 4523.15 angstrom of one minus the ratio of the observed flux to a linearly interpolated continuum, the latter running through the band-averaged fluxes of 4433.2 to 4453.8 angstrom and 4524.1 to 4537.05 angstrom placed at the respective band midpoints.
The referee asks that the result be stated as -1.5 angstrom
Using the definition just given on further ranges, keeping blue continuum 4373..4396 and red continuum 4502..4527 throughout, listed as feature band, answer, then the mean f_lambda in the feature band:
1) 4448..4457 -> -0.52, 32.3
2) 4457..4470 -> 0.74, 29.6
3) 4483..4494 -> -0.97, 36.1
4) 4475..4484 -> -0.29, 33.6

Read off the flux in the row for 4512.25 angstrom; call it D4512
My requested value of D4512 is 38.16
